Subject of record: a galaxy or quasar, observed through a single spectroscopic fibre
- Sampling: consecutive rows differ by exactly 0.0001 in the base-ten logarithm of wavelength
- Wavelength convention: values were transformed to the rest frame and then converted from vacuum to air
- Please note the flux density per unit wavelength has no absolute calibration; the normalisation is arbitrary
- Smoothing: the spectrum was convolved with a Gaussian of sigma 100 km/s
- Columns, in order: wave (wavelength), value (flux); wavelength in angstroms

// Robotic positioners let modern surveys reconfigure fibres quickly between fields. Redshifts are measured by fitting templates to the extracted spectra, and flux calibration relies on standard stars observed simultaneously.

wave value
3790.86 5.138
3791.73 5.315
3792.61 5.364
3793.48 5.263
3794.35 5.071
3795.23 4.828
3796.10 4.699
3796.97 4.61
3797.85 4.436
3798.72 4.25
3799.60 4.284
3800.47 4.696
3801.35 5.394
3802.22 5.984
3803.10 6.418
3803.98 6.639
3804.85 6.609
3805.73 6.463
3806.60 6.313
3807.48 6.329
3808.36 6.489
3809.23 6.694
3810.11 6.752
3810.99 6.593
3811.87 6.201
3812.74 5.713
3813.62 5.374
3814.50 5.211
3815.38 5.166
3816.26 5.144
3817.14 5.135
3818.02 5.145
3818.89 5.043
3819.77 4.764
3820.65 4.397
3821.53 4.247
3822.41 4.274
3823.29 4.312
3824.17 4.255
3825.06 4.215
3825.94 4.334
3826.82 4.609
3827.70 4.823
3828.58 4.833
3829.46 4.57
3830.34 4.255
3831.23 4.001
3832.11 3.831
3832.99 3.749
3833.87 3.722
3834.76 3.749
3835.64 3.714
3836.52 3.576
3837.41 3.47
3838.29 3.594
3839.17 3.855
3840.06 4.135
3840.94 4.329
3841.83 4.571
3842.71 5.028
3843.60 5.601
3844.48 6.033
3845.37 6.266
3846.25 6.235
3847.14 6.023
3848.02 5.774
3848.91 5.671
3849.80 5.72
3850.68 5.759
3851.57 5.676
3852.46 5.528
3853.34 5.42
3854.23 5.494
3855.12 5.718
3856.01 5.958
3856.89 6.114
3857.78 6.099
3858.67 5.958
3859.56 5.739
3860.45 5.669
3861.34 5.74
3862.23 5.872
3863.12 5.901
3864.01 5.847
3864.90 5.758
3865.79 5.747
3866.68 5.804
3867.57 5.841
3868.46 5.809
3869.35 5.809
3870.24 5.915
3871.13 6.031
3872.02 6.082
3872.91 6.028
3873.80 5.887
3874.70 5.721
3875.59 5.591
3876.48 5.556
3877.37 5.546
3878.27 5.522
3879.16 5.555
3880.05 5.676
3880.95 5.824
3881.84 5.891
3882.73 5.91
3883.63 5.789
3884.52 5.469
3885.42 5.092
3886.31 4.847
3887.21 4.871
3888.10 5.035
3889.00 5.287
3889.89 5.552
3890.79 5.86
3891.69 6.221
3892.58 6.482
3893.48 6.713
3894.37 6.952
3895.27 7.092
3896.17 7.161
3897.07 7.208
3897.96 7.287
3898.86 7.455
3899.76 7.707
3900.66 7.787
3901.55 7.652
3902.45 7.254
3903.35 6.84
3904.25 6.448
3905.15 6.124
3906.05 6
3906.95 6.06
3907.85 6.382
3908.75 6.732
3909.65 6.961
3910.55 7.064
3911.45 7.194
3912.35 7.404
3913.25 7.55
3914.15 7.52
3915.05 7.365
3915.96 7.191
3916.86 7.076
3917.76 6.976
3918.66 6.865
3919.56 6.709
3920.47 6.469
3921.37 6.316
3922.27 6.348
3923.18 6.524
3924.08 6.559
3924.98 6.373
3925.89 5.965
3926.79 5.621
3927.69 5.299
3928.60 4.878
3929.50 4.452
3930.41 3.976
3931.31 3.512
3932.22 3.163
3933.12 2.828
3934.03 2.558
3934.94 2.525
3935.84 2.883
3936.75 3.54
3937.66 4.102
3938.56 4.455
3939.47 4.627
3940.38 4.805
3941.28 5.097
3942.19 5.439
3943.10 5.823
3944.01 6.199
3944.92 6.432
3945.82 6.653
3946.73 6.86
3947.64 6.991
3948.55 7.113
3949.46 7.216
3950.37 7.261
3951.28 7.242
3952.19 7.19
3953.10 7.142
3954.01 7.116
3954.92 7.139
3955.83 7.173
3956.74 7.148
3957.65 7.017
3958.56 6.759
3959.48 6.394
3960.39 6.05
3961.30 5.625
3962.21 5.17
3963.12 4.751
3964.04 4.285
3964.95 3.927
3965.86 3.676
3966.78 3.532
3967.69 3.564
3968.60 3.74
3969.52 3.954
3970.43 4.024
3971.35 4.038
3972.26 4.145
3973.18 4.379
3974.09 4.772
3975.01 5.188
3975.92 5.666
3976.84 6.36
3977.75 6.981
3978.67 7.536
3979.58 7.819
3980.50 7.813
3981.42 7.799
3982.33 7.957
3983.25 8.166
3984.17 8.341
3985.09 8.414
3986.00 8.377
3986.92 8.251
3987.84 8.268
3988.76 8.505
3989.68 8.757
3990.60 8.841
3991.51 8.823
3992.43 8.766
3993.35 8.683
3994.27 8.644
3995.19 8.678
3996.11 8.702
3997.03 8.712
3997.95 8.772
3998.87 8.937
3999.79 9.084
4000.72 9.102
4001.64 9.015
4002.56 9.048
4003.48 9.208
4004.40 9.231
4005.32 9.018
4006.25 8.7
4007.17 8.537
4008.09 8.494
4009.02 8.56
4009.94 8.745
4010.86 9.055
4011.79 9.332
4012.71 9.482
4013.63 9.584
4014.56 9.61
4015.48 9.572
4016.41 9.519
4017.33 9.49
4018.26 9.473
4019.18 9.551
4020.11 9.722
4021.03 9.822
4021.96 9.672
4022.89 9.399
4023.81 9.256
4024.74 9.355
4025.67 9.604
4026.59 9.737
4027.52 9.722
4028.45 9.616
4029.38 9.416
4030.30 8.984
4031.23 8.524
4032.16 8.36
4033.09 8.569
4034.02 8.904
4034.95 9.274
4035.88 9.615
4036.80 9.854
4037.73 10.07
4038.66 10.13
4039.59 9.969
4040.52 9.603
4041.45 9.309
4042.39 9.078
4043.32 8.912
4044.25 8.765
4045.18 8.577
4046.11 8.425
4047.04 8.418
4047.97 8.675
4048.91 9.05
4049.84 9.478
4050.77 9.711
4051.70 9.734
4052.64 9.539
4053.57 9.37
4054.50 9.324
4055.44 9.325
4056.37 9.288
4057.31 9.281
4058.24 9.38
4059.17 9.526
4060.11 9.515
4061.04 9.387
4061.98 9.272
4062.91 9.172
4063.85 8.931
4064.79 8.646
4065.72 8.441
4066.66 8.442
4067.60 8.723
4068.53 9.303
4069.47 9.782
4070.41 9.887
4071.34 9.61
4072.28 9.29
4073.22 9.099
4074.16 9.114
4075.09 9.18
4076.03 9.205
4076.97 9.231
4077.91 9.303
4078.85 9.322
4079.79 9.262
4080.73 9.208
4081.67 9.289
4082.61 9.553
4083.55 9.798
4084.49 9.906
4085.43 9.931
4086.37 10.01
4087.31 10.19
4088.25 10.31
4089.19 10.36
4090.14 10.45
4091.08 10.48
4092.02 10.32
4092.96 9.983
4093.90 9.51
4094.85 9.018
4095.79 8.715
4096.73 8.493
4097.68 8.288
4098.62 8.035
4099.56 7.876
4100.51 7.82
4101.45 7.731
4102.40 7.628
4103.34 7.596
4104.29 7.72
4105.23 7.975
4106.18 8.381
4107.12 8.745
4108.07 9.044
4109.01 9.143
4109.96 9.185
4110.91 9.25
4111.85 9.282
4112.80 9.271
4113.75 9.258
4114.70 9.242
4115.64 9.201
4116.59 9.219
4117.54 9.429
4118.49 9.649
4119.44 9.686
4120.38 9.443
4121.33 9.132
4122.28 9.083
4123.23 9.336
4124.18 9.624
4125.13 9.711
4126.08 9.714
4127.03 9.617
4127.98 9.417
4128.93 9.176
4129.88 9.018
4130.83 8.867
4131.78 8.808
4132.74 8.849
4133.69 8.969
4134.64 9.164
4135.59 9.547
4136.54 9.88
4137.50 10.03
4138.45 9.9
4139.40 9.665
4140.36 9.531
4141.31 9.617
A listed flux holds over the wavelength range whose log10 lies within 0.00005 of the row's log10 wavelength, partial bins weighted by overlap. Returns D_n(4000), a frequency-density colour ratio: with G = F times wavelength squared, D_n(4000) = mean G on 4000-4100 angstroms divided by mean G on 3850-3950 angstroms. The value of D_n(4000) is 1.69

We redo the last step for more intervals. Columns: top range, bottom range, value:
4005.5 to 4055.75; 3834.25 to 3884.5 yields 1.84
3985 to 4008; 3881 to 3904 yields 1.45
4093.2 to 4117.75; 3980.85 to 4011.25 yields 1.05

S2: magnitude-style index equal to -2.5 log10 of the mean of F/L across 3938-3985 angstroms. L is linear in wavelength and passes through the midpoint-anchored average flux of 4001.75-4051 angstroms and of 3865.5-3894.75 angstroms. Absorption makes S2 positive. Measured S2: 0.27 mag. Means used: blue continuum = 5.75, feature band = 5.99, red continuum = 9.24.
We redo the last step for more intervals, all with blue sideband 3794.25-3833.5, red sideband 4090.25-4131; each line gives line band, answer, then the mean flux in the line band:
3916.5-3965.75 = 0.199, 5.66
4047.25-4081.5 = -0.102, 9.24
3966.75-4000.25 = 0.034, 7.16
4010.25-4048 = -0.173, 9.32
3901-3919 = -0.089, 6.94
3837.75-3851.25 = 0.062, 5.23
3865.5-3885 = 0.030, 5.77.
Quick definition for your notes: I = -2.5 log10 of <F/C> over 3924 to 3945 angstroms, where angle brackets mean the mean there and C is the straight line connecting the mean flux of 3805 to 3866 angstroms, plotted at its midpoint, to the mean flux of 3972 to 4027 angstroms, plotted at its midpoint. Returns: 0.49 mag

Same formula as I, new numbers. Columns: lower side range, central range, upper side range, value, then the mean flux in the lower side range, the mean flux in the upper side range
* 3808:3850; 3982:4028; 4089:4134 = -0.201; 4.89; 9.05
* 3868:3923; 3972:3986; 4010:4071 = 0.179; 6.38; 9.3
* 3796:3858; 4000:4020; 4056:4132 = -0.159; 5.13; 9.2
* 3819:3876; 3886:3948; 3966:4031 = 0.086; 5.14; 8.12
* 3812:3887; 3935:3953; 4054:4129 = 0.182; 5.22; 9.21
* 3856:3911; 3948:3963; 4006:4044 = 0.149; 6.13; 9.32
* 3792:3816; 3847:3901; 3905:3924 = 0.075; 5.62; 6.81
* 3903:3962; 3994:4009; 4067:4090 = -0.155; 6.02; 9.54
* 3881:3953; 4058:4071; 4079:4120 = -0.076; 6.03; 9.15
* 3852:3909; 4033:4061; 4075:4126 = -0.107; 6.06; 9.19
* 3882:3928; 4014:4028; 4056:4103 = -0.150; 6.52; 9.24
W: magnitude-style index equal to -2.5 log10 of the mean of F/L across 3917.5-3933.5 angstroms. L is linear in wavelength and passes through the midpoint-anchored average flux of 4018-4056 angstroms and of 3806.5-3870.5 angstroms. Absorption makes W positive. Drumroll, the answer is 0.26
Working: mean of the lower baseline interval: 5.21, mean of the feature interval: 5.49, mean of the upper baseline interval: 9.31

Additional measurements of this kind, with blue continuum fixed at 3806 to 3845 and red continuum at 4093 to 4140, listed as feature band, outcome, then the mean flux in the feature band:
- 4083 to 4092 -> -0.181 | 10.2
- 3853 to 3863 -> -0.099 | 5.8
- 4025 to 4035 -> -0.178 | 9.15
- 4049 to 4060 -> -0.163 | 9.44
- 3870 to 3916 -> -0.096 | 6.35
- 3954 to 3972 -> 0.291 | 5.19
